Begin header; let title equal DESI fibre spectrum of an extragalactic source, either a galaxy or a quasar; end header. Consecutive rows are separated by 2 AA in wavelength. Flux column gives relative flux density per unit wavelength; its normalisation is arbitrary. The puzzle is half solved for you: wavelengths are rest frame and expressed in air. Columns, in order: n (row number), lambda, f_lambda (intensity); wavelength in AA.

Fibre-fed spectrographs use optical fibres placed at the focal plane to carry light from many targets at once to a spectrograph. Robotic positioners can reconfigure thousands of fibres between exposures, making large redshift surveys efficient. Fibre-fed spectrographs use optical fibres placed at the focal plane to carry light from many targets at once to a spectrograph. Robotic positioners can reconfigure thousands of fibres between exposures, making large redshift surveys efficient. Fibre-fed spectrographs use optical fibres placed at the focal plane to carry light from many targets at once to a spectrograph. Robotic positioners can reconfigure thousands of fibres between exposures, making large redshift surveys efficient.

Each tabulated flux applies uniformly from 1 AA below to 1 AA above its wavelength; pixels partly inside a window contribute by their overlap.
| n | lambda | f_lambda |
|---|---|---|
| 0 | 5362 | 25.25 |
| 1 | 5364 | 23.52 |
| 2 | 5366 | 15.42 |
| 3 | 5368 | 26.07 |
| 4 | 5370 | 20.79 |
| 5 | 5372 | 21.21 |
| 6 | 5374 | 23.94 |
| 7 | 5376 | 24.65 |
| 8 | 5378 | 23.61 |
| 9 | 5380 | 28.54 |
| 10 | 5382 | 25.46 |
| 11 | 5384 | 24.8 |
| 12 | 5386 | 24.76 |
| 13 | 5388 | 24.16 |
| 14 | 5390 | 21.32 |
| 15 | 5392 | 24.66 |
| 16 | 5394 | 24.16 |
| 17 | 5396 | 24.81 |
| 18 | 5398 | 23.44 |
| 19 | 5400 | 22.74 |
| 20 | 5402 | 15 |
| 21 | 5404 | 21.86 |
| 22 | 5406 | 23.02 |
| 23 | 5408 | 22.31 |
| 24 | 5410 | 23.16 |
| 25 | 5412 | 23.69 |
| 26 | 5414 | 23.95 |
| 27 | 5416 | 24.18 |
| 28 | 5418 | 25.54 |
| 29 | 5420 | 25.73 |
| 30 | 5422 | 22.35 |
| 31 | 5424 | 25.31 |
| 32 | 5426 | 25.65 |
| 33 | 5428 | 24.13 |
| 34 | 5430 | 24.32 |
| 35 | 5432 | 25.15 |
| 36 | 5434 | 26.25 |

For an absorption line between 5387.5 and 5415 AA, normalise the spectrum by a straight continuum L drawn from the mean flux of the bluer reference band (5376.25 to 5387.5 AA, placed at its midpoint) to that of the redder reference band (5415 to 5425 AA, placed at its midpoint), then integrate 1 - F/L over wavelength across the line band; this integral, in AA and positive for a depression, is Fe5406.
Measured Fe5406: 2.5 AA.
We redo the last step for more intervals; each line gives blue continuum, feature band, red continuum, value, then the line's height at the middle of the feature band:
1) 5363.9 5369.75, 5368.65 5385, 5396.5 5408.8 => -2.2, 21.3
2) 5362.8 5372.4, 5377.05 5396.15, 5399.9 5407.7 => -3.3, 21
